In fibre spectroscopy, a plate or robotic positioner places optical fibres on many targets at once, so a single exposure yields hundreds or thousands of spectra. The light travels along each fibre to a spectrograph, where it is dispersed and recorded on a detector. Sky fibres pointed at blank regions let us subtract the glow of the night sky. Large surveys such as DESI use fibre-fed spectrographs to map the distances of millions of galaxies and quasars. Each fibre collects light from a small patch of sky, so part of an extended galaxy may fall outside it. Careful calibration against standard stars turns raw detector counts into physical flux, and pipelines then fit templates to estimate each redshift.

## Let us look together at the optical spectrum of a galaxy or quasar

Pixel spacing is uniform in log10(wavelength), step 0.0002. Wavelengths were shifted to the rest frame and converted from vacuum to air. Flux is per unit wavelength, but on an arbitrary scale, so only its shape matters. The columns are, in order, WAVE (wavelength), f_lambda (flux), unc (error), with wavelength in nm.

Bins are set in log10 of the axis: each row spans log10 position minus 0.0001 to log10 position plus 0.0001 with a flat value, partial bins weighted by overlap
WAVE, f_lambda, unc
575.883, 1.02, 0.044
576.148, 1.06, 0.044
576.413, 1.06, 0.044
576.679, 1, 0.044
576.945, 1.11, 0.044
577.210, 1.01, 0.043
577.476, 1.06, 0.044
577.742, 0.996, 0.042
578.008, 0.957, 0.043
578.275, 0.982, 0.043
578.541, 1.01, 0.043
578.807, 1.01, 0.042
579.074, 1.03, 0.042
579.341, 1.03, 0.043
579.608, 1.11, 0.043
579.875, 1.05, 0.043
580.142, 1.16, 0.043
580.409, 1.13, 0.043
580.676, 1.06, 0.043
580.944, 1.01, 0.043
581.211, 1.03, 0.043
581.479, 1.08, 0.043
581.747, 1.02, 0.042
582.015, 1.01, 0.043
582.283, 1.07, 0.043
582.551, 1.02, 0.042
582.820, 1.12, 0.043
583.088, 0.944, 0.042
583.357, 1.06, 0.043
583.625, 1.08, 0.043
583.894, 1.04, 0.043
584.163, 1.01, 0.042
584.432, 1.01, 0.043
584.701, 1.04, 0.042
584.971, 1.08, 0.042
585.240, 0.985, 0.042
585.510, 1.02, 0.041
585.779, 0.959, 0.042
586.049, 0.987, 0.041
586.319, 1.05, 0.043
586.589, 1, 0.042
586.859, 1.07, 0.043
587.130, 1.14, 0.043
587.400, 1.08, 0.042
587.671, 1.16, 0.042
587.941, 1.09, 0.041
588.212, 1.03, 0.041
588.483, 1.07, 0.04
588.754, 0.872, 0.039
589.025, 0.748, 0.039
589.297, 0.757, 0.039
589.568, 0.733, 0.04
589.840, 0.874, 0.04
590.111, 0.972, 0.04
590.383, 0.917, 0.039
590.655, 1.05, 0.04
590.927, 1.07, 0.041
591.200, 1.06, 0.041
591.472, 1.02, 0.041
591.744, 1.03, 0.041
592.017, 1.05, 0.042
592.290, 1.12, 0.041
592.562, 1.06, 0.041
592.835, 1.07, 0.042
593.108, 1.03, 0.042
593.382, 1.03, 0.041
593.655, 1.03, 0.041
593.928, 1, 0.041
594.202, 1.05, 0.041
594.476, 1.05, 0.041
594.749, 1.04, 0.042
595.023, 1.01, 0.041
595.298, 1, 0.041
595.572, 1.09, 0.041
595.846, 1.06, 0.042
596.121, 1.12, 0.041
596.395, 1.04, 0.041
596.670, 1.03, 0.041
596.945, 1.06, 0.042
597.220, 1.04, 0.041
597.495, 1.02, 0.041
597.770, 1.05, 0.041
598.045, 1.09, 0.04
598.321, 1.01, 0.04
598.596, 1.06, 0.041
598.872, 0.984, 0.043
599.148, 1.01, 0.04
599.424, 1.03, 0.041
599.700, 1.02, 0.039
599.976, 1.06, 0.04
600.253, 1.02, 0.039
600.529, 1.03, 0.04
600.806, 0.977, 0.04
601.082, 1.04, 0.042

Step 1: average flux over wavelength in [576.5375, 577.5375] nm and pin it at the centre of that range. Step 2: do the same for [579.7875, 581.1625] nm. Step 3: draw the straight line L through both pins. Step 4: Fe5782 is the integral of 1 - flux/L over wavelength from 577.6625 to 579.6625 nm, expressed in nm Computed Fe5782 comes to 0.092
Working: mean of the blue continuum 1.04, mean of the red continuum 1.08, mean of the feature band 1.01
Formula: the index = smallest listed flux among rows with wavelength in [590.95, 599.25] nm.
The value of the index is 0.984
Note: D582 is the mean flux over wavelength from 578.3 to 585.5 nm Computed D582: 1.04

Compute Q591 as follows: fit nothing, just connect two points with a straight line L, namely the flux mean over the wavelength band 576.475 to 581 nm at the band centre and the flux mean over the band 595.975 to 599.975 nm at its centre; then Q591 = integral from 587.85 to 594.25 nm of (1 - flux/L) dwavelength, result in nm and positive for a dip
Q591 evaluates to 0.33 nm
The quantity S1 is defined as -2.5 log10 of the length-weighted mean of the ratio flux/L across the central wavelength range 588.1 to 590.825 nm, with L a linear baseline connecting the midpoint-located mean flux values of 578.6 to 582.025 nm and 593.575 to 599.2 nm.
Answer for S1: 0.16 mag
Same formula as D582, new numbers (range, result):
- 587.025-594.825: 1.01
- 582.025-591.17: 1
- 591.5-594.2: 1.05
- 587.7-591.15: 0.942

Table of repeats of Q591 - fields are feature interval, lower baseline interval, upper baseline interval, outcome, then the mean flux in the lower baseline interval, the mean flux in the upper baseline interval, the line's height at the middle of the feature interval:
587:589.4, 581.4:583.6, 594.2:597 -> 0.111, 1.04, 1.05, 1.05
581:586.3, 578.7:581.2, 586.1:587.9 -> 0.209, 1.06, 1.08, 1.07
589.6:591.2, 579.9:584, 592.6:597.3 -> 0.123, 1.06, 1.04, 1.05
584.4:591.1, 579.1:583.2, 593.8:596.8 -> 0.384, 1.06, 1.04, 1.05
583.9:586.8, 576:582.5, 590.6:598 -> 0.079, 1.04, 1.05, 1.05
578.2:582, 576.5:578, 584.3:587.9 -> -0.058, 1.03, 1.05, 1.03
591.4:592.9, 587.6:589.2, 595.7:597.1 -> -0.058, 0.983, 1.06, 1.02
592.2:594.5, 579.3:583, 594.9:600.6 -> -0.003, 1.06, 1.04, 1.05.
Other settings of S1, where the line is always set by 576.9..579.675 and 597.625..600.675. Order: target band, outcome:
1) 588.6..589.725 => 0.29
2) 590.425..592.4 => -0.02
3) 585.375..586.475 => 0.02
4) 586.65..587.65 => -0.07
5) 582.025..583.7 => -0.02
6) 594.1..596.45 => -0.02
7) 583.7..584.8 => 0.00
